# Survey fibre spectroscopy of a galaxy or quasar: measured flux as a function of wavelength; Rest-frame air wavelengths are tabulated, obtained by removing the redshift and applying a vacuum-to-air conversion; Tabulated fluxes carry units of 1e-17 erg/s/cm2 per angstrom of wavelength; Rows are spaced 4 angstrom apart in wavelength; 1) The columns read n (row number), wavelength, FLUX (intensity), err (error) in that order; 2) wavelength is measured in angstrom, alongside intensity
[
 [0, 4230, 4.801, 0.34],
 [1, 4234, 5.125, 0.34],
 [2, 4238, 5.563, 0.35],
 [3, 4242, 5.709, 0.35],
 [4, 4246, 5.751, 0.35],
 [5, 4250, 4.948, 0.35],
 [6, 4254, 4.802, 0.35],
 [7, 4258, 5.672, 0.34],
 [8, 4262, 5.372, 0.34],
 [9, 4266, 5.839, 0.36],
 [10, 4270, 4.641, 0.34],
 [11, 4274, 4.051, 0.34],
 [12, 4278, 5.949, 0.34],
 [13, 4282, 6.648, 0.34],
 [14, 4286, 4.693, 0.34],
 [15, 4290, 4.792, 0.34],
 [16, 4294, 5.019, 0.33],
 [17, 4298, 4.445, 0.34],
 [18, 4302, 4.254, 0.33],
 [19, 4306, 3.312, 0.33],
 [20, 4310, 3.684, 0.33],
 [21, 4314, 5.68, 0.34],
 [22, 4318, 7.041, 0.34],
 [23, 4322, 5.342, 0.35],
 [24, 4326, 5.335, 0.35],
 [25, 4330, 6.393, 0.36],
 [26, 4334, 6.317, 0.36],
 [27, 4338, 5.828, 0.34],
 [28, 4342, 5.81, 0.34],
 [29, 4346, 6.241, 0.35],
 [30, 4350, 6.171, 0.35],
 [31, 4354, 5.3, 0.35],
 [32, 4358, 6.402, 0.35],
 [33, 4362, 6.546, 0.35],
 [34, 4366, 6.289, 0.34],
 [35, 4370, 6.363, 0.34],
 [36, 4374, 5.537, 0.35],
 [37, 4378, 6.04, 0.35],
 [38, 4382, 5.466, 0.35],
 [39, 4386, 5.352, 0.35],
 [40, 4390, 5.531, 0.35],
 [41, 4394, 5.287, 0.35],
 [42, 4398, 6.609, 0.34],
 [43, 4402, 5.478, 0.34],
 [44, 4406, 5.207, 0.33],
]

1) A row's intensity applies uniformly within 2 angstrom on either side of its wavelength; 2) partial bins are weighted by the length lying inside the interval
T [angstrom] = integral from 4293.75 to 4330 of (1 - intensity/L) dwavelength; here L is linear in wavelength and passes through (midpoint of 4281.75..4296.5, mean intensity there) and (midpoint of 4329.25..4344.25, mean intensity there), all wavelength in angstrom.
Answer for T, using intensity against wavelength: 3.9 angstrom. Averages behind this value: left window 5.1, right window 6.06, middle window 4.98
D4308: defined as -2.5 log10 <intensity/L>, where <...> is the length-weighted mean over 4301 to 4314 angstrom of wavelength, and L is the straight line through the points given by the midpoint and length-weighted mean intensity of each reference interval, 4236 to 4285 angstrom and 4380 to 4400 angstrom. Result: 0.34 mag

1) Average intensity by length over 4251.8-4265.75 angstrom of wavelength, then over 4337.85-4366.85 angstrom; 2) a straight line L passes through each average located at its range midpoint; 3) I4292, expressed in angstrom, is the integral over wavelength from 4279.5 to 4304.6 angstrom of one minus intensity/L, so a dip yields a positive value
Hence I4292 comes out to 2.9 angstrom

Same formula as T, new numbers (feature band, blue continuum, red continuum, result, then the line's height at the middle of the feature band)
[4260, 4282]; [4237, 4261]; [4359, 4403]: 0.7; 5.48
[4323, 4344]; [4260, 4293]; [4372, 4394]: -1.9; 5.41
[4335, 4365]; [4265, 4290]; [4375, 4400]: -2.8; 5.55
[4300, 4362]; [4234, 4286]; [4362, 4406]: 0.6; 5.62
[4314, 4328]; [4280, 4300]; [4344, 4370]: -0.7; 5.61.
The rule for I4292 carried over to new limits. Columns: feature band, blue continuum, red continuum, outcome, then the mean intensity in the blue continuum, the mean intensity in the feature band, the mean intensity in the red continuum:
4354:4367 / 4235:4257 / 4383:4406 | -1.6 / 5.36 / 6.25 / 5.6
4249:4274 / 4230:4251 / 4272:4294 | 0.8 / 5.38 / 5.13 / 5.21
